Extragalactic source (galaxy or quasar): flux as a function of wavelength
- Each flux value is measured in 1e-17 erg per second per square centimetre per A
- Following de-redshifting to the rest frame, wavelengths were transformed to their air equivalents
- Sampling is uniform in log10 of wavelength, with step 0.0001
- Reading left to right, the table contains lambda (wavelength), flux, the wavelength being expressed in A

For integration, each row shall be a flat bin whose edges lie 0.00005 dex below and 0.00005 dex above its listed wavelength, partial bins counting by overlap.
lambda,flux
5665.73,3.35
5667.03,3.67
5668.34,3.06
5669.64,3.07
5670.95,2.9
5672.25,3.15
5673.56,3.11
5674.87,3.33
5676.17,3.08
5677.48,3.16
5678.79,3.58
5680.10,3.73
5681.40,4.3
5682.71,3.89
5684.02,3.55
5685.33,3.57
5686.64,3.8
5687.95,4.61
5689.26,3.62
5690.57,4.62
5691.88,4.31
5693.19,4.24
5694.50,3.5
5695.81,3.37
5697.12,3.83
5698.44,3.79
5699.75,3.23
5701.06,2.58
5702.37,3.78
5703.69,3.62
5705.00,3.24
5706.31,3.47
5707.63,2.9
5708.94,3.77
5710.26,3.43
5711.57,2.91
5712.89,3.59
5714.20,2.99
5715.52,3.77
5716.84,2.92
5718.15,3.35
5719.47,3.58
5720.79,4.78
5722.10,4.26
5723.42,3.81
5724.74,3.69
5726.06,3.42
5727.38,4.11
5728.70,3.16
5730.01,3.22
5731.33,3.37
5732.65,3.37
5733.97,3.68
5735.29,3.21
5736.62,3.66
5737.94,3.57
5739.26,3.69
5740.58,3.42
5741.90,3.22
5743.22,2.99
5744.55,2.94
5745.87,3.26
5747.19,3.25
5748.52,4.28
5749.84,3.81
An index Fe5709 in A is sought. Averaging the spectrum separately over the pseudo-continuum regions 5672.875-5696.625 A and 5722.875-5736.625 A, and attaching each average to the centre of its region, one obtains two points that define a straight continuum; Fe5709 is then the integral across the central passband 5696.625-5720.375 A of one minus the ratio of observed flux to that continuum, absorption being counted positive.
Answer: 1.5 A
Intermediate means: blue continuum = 3.74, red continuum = 3.51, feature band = 3.39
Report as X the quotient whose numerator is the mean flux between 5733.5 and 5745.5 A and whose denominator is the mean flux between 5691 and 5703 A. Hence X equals 0.92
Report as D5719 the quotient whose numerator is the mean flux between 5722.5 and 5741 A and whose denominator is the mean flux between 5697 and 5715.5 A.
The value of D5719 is 1.05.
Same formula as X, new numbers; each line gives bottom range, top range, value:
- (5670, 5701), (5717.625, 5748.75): 0.97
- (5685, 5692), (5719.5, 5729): 0.95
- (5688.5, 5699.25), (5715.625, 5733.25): 0.93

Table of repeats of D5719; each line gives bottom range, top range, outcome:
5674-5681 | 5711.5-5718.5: 0.96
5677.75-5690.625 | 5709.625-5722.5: 0.92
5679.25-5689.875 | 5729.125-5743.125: 0.88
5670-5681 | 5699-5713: 1.01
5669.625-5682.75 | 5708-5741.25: 1.05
